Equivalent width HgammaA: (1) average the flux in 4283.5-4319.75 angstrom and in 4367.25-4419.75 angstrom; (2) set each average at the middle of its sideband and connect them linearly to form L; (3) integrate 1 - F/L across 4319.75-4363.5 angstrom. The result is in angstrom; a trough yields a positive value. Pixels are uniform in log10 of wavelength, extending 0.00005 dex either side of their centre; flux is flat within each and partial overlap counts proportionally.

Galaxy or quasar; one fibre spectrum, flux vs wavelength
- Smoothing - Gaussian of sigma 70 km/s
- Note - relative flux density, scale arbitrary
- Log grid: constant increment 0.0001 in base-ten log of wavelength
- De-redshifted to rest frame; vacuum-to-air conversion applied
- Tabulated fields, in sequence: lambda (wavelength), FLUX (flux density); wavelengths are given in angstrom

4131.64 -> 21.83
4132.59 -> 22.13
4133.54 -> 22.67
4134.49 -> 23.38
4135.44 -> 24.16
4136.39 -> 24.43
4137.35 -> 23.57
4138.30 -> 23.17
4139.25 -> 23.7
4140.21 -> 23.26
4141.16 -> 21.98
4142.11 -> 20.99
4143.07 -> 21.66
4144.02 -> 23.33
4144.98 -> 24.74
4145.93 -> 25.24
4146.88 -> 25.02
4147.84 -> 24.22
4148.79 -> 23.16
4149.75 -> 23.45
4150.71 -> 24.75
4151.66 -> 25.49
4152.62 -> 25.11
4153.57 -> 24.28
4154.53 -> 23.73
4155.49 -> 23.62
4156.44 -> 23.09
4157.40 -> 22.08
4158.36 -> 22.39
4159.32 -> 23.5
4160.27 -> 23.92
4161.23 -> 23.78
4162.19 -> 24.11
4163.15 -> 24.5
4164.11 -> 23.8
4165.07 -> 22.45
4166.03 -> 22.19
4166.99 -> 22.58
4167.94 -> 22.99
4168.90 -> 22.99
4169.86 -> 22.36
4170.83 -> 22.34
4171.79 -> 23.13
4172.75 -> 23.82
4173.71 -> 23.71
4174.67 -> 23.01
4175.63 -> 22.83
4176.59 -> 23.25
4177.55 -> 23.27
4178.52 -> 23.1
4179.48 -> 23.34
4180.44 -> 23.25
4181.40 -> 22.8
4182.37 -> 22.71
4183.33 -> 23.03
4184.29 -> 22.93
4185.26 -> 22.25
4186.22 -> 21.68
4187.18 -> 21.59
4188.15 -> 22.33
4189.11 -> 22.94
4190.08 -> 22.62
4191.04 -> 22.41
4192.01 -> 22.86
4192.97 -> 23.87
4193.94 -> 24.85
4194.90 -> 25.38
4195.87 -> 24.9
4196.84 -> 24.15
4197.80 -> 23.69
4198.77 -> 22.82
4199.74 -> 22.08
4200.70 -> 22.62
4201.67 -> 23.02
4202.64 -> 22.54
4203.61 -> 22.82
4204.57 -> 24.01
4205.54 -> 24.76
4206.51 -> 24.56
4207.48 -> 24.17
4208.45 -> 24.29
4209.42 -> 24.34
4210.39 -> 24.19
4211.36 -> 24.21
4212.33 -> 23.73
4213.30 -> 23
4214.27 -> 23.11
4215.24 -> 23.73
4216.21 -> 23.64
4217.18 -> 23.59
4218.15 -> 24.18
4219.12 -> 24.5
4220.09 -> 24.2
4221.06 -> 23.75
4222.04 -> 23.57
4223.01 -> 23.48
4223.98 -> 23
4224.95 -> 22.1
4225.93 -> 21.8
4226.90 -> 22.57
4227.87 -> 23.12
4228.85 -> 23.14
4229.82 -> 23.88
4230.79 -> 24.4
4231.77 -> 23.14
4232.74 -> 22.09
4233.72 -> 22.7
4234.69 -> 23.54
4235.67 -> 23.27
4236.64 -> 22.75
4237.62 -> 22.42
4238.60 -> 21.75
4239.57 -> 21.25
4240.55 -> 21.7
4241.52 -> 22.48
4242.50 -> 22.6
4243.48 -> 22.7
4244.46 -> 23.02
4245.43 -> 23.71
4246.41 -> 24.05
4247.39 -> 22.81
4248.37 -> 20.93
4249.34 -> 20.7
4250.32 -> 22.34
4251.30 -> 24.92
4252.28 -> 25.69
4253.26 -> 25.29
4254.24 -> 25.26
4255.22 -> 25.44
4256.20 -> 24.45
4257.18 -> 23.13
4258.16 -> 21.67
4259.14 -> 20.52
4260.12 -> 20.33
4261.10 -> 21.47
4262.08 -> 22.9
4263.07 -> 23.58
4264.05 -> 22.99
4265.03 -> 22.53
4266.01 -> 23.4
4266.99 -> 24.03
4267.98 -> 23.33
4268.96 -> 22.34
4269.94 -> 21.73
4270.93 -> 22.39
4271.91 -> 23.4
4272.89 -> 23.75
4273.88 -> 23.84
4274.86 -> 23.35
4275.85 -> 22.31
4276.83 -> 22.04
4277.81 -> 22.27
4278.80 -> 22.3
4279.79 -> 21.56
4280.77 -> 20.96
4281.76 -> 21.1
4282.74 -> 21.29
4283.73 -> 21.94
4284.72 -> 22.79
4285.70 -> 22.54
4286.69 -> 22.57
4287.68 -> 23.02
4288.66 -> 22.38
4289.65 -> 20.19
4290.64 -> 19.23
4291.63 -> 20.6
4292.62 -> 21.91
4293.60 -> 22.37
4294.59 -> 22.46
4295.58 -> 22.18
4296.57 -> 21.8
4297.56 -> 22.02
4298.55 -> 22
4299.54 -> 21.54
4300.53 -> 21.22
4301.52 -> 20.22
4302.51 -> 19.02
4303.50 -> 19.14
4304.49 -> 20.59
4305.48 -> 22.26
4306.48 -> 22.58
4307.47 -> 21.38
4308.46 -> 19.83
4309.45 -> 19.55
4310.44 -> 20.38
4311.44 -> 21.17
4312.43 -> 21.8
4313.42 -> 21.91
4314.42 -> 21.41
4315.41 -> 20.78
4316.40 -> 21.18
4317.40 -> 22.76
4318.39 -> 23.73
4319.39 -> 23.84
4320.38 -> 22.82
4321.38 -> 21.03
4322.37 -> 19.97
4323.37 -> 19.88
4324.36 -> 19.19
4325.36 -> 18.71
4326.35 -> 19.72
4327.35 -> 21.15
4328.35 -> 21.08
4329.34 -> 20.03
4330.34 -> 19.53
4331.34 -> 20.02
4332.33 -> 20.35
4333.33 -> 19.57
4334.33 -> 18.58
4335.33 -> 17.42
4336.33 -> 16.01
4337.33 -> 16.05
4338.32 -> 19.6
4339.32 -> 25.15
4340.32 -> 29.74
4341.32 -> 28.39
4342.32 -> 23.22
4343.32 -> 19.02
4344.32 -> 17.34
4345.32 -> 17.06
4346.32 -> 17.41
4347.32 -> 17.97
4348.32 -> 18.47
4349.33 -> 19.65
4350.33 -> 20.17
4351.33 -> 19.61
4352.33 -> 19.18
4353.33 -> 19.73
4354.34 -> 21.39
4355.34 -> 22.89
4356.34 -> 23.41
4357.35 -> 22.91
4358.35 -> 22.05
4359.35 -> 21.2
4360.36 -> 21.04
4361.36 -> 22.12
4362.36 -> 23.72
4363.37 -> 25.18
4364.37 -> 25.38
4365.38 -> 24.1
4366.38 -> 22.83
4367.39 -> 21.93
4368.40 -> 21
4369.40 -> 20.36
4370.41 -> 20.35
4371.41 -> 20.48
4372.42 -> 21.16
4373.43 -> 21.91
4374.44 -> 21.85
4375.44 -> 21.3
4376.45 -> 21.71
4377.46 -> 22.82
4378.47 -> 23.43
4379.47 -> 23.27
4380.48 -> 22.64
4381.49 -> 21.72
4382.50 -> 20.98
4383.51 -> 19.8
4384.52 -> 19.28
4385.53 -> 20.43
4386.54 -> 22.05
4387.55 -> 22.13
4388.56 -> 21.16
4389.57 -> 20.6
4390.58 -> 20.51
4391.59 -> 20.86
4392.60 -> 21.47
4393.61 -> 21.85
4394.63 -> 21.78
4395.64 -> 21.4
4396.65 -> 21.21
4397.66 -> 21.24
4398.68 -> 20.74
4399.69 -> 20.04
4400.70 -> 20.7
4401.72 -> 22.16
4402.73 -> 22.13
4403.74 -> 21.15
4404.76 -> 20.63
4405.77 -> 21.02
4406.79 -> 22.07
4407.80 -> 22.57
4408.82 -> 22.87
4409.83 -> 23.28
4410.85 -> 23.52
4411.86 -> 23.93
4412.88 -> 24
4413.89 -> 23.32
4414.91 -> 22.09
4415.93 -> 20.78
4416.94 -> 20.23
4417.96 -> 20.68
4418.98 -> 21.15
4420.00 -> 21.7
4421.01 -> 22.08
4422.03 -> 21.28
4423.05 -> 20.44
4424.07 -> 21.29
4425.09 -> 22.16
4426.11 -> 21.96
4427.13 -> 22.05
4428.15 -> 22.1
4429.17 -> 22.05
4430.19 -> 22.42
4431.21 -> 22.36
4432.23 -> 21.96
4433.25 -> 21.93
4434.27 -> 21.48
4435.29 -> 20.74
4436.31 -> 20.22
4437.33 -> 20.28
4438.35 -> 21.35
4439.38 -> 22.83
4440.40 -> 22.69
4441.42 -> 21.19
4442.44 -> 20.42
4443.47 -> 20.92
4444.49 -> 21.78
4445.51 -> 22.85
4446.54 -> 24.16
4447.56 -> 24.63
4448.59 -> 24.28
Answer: 1.85 angstrom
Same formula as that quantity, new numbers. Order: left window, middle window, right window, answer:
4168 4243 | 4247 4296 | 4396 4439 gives 0.4 angstrom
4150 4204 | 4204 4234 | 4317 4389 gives -1.1 angstrom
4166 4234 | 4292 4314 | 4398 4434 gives 1.3 angstrom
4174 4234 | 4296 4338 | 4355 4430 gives 3.5 angstrom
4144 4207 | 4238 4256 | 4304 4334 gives -0.8 angstrom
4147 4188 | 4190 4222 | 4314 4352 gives -1.6 angstrom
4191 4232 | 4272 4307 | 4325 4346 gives -0.3 angstrom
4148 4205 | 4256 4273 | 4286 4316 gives -0.6 angstrom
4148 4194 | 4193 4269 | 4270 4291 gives -2.2 angstrom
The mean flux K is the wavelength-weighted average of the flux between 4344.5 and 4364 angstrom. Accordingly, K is 20.8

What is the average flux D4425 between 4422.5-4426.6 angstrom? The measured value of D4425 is 21.4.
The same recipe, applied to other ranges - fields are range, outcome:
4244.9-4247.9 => 23.5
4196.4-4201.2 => 23.1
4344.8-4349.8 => 18.1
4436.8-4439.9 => 21.5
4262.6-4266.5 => 23.2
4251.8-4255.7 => 25.4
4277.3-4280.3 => 22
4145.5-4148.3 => 24.8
